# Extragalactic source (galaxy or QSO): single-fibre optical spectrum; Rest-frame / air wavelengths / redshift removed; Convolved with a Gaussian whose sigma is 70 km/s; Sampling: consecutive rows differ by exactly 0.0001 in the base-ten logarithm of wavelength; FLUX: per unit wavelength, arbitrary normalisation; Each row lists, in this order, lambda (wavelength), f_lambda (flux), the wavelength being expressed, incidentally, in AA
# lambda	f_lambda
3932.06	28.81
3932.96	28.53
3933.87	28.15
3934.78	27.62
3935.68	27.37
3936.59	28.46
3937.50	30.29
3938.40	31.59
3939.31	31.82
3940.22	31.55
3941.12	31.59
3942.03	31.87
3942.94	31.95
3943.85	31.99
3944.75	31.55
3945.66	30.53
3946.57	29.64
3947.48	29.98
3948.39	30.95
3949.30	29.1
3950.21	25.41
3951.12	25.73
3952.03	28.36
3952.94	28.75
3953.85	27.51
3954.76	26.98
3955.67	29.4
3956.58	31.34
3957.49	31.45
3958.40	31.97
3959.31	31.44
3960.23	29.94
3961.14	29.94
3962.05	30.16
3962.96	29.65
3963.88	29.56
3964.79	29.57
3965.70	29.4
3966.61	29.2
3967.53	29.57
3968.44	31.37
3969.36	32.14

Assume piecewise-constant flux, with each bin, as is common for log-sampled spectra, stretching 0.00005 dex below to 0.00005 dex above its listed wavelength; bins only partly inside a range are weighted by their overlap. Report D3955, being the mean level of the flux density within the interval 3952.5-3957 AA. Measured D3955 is 28.8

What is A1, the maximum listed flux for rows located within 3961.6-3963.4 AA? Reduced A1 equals 30.16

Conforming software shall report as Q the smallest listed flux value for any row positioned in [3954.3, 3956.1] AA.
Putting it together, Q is 26.98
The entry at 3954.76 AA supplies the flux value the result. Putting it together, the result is 26.98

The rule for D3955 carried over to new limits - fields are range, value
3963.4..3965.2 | 29.5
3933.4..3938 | 28.4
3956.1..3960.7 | 31.2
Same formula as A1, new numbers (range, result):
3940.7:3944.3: 31.99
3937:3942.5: 31.87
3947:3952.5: 30.95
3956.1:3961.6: 31.97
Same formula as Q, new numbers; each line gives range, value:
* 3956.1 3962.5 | 29.94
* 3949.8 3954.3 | 25.41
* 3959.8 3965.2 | 29.56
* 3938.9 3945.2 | 31.55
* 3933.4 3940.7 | 27.37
